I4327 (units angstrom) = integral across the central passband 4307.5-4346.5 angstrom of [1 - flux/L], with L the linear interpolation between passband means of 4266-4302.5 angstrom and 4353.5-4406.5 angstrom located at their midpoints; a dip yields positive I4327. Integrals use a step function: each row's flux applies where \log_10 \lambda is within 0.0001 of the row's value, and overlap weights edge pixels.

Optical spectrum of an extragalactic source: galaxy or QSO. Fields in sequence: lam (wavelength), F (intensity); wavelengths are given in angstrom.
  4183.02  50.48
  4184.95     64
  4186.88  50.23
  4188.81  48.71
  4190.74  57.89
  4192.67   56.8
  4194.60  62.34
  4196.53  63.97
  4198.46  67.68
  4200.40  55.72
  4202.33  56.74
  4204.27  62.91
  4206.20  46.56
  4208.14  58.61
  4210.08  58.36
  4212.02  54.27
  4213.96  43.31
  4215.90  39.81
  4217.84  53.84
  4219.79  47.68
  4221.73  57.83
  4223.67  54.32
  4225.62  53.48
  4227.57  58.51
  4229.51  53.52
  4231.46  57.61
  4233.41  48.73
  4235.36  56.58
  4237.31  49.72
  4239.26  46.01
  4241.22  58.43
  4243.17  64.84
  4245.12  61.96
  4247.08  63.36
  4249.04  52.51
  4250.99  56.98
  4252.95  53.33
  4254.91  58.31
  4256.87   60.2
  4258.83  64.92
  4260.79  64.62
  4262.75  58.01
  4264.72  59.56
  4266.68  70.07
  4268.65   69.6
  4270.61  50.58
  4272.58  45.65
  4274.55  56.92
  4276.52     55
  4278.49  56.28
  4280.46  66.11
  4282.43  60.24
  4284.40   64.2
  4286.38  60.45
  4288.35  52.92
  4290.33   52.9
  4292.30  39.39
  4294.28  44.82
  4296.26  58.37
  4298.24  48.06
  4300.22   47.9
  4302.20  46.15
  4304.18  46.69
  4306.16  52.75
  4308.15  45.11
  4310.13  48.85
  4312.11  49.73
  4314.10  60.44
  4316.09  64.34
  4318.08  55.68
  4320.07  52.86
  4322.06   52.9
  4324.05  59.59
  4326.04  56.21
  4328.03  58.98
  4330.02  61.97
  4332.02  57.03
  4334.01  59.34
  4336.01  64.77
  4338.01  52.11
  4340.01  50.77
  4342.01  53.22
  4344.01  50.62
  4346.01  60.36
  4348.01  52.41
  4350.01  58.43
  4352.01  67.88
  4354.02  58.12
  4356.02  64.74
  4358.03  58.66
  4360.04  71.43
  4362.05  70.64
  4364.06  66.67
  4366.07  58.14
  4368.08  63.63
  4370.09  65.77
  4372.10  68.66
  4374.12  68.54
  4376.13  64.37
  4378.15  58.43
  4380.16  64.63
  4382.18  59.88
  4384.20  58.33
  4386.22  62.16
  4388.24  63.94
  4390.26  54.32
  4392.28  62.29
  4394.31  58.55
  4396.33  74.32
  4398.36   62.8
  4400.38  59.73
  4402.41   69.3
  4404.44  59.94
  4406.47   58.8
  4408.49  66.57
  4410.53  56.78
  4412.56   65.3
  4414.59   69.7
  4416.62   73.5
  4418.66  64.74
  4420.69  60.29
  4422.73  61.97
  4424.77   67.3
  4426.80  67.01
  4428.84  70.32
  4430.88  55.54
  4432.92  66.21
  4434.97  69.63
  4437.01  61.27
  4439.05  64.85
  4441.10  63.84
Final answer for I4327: 2.0 angstrom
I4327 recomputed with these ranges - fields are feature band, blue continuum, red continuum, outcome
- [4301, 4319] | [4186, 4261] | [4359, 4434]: 2.4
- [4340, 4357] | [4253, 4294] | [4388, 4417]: 1.0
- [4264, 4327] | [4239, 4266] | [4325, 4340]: 4.3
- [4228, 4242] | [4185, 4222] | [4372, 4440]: 0.8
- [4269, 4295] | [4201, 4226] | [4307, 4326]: -0.4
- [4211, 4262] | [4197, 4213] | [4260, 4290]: 2.8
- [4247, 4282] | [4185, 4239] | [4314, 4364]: -1.5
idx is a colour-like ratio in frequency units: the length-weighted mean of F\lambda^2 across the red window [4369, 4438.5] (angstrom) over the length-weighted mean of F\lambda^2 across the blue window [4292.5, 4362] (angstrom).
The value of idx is 1.19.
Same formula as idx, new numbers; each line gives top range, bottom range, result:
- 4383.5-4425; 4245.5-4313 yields 1.21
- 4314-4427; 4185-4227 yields 1.21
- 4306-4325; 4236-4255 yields 0.99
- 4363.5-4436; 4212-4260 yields 1.25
